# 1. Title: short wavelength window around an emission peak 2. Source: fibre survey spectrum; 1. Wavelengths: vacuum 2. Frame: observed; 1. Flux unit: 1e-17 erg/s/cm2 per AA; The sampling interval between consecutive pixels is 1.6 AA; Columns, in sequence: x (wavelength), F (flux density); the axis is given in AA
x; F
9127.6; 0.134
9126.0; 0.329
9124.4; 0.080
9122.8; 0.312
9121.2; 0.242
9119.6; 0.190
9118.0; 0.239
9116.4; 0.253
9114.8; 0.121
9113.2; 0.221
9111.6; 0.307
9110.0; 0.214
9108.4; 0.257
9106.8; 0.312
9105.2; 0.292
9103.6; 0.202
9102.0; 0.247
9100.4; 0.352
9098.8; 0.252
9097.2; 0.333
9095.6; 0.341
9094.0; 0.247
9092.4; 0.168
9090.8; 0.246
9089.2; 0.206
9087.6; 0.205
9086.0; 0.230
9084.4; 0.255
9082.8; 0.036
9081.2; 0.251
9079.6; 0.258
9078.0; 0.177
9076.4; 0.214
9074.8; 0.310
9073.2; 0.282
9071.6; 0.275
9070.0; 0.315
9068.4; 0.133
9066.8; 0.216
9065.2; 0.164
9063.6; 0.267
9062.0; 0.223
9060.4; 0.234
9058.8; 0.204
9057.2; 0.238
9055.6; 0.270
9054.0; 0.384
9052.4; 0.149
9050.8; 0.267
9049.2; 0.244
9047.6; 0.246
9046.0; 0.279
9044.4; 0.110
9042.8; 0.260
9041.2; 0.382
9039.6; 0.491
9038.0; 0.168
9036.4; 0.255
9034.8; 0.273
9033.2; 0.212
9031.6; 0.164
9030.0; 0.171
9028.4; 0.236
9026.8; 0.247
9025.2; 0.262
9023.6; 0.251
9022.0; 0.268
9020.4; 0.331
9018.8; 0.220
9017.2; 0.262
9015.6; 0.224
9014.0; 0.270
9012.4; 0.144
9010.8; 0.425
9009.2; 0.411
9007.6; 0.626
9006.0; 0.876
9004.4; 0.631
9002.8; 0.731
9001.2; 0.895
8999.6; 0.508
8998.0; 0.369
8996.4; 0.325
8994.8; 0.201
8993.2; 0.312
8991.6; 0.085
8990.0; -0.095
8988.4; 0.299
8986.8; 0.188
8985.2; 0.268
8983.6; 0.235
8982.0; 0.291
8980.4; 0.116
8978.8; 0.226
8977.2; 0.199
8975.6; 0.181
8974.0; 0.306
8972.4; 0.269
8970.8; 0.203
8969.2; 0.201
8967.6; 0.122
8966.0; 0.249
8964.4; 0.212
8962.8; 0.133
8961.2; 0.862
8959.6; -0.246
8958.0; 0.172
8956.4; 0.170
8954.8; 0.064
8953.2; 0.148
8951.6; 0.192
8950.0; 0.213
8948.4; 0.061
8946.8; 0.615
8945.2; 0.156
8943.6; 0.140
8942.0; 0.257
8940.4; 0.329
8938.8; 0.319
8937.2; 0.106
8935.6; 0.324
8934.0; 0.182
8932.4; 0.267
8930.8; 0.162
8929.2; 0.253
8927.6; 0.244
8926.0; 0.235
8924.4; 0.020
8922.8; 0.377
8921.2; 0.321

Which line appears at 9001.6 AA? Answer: H-gamma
